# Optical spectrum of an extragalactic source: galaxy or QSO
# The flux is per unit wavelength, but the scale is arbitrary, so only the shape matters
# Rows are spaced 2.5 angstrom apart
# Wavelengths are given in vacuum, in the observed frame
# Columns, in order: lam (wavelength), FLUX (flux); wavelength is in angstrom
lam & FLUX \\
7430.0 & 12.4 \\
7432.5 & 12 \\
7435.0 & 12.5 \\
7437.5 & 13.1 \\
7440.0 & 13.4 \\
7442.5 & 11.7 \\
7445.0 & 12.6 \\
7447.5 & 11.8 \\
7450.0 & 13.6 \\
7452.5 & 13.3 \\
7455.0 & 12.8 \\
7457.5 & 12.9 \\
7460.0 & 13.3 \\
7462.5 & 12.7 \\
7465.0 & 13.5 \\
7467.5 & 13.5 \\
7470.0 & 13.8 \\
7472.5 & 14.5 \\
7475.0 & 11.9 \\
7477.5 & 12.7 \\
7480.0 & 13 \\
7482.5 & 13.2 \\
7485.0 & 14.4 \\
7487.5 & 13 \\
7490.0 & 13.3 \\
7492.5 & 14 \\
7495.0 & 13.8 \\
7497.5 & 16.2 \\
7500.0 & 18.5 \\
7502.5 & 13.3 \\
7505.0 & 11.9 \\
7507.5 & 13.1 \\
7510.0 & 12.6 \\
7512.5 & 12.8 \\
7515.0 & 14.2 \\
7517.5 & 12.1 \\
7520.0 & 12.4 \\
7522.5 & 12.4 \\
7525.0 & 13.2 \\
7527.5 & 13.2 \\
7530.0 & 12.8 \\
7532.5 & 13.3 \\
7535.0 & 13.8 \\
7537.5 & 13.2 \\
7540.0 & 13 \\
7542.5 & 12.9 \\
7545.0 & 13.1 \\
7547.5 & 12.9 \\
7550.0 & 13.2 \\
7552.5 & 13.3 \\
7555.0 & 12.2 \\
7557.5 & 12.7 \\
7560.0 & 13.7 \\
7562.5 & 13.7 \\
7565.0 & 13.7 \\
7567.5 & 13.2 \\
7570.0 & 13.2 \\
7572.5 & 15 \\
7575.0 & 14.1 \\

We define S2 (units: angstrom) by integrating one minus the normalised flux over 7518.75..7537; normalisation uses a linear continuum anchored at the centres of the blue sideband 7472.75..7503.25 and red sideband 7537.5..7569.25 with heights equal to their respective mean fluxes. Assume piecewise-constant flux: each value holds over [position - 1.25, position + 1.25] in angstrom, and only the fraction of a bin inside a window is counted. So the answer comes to 0.59 angstrom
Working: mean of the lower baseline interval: 14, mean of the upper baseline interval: 13.1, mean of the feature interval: 13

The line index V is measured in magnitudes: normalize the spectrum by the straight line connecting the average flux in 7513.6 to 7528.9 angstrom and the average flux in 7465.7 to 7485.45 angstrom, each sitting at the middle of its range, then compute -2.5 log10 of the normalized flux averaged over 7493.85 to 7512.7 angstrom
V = -0.08 mag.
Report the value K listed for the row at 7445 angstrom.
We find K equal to 12.6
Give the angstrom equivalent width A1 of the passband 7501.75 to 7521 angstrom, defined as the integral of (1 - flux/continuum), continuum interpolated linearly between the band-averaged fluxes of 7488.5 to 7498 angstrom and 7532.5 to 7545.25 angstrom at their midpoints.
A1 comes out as 1.4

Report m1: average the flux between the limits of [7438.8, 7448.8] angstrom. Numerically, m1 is 12.4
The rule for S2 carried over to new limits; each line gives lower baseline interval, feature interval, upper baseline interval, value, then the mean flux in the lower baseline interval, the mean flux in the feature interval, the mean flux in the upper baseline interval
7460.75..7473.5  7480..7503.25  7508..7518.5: -2.0 angstrom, 13.6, 14.4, 13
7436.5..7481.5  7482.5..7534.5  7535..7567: -1.7 angstrom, 13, 13.5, 13.2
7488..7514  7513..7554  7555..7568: 1.6 angstrom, 13.9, 13.1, 13.3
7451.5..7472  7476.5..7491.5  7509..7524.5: -0.3 angstrom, 13.3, 13.3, 12.8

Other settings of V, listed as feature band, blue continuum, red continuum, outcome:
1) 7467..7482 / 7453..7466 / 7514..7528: -0.02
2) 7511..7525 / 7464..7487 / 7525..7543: 0.04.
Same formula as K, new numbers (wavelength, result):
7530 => 12.8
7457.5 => 12.9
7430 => 12.4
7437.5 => 13.1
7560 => 13.7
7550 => 13.2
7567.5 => 13.2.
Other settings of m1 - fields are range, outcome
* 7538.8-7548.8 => 13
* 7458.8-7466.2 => 13.2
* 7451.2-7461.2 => 13.1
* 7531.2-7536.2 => 13.5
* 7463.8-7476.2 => 13.4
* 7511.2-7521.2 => 12.9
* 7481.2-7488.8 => 13.5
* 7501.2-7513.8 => 12.8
